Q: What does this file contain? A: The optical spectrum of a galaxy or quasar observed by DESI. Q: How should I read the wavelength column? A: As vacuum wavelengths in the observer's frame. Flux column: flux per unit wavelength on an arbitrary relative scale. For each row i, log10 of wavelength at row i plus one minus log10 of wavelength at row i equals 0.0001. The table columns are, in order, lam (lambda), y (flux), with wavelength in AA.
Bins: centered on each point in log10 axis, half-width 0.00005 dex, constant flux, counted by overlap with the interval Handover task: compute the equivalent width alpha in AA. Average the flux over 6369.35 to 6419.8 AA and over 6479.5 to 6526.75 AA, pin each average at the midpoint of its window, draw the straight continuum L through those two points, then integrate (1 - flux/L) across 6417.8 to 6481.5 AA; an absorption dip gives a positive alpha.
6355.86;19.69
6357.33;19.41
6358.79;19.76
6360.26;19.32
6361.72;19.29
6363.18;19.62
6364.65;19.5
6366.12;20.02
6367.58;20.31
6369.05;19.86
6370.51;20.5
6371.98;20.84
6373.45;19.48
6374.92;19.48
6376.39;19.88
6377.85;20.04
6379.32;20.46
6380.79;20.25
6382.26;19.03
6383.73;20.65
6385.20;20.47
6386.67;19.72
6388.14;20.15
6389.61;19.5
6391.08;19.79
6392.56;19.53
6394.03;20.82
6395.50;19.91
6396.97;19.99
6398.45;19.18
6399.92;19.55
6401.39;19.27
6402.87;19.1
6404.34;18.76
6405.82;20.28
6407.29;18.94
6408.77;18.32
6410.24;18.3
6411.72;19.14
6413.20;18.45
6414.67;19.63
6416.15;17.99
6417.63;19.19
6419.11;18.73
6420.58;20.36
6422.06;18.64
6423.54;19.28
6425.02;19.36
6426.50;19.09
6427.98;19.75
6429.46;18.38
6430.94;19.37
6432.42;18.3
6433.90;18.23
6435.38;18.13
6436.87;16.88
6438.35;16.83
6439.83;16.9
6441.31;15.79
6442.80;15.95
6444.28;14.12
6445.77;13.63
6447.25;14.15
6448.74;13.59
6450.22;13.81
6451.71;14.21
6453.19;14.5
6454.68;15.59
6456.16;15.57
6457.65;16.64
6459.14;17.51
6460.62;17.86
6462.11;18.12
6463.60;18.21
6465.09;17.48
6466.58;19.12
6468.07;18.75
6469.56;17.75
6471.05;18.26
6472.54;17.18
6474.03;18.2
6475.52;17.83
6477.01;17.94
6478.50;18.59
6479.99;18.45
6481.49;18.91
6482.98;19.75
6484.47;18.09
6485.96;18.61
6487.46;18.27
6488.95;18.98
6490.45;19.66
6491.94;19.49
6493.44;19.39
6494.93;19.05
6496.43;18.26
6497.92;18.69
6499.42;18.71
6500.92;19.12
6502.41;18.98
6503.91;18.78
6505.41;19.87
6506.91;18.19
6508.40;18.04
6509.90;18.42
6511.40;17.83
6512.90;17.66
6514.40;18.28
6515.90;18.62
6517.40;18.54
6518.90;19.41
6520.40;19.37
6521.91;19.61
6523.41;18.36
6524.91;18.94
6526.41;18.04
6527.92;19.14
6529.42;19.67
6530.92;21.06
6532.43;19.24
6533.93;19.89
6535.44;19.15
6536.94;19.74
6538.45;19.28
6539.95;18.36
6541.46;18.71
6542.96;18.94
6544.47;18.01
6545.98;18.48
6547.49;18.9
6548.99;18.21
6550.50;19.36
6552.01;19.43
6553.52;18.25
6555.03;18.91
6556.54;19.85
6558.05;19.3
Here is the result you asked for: 6.0 AA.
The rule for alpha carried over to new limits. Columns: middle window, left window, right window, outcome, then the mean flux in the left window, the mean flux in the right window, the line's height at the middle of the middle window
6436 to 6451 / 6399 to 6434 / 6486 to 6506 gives 3.0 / 19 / 19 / 19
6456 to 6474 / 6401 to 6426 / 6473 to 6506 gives 1.0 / 19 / 18.8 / 18.9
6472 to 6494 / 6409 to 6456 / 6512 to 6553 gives -0.6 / 17.3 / 19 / 18.1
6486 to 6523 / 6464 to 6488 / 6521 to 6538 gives 0.1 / 18.3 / 19.3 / 18.9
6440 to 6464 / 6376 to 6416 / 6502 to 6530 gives 4.5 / 19.6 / 18.7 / 19.2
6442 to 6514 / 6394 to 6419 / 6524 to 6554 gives 5.5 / 19.2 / 19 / 19.1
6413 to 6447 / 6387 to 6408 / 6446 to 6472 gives 0.2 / 19.6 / 16.5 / 18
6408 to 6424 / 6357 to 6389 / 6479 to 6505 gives 0.5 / 19.9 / 18.9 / 19.6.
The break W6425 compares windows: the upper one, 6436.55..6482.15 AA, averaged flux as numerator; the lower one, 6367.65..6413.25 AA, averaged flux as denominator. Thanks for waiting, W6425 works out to 0.85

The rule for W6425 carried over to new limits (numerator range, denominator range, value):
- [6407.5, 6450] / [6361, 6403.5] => 0.89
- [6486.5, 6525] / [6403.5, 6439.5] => 1.00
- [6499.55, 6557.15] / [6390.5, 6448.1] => 1.03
